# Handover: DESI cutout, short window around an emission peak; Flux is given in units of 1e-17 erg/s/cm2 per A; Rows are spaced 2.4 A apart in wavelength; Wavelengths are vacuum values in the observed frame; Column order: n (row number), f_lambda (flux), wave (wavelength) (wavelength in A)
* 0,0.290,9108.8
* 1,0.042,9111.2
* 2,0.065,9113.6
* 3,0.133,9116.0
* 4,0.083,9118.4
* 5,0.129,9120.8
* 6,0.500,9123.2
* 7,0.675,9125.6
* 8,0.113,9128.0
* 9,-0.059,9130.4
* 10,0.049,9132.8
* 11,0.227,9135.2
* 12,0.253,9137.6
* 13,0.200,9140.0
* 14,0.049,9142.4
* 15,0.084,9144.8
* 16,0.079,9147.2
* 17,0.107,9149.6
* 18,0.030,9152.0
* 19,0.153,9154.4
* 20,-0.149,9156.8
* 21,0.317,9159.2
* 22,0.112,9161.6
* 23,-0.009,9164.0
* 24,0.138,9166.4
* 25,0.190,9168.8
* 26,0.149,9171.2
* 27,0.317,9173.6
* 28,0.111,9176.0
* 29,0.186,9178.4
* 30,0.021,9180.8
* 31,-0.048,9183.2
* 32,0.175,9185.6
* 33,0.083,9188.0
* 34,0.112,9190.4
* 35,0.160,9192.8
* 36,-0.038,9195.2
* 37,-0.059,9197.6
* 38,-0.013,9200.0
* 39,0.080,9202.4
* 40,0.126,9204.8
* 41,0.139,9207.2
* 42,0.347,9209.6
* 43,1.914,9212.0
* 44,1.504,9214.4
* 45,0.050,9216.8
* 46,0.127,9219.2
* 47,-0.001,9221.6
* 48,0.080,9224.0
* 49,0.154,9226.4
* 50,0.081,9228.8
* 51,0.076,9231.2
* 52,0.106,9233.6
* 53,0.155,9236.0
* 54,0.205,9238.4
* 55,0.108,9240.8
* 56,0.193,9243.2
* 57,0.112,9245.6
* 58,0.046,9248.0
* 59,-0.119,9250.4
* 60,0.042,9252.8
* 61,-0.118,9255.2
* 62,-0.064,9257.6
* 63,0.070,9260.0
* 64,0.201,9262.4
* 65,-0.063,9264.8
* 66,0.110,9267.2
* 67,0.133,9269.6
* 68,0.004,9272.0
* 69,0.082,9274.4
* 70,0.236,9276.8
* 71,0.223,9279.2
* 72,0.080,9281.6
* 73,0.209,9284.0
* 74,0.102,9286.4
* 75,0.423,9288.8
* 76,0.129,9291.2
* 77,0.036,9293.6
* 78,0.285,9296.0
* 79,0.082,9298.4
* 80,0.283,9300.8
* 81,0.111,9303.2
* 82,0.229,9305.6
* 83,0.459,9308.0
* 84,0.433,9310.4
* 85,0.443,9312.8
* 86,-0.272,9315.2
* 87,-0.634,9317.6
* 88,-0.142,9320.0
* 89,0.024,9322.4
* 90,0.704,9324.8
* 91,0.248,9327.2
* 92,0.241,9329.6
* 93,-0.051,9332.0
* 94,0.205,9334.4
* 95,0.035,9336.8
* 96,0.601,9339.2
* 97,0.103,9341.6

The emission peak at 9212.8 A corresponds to [O III]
